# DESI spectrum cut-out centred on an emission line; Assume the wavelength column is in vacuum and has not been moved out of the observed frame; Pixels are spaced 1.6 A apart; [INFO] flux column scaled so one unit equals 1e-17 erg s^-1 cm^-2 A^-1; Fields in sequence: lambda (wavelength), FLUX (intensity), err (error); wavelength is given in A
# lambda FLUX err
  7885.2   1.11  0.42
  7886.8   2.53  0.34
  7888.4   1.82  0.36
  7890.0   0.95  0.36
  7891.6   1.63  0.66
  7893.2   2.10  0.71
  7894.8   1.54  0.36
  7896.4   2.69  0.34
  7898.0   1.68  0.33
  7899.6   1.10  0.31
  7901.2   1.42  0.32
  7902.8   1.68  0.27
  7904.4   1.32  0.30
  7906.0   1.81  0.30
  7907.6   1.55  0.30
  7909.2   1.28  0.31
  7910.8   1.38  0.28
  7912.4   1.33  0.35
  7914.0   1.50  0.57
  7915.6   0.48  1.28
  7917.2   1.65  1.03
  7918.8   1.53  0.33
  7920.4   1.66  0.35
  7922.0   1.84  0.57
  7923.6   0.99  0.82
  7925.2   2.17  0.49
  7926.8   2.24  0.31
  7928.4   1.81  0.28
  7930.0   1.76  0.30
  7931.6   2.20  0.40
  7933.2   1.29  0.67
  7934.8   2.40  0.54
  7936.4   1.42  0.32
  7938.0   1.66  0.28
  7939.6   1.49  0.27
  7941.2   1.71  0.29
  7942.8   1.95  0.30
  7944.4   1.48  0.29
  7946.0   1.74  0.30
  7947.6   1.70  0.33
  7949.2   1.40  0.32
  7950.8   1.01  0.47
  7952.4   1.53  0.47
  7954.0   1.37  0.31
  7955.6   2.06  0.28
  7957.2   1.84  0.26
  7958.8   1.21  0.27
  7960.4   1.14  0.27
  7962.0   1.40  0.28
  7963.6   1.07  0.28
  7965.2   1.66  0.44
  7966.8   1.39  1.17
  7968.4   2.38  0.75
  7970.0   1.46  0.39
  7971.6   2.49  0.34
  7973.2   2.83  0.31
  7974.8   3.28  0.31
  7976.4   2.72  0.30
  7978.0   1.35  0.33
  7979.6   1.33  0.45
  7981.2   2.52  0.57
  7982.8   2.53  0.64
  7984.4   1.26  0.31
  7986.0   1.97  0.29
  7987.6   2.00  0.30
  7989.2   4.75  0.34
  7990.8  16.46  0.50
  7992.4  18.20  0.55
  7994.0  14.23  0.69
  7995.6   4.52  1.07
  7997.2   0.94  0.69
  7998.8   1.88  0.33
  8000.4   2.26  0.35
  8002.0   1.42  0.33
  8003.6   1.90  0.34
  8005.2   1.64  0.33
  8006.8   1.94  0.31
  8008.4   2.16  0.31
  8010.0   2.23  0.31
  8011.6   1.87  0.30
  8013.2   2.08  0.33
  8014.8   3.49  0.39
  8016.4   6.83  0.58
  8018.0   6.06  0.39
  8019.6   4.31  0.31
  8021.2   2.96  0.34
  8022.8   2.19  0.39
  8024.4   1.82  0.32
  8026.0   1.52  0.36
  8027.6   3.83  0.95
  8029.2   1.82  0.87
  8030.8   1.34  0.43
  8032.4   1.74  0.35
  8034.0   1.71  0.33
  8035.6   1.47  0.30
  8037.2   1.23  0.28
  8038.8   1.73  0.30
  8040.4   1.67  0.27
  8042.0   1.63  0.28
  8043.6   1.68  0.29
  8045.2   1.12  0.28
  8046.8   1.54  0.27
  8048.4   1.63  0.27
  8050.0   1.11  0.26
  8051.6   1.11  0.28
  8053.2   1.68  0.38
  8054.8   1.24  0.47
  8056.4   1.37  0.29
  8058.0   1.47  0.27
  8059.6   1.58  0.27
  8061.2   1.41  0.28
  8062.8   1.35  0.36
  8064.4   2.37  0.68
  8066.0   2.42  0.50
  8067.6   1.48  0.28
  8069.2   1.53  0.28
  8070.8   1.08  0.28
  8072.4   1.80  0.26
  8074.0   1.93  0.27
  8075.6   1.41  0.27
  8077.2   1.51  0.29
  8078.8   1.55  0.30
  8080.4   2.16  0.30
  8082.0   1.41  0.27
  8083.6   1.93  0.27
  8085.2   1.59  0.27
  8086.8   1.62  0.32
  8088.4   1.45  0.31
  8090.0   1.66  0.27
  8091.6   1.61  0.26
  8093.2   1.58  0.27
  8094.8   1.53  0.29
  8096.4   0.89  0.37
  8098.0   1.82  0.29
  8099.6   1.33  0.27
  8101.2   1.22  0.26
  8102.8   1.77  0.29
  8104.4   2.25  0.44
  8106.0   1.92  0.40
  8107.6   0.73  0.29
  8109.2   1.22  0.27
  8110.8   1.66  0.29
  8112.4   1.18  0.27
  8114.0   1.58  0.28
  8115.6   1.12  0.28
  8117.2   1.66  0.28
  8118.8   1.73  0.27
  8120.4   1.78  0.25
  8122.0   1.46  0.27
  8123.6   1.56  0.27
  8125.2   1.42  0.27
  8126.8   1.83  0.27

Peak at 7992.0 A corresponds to H-alpha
